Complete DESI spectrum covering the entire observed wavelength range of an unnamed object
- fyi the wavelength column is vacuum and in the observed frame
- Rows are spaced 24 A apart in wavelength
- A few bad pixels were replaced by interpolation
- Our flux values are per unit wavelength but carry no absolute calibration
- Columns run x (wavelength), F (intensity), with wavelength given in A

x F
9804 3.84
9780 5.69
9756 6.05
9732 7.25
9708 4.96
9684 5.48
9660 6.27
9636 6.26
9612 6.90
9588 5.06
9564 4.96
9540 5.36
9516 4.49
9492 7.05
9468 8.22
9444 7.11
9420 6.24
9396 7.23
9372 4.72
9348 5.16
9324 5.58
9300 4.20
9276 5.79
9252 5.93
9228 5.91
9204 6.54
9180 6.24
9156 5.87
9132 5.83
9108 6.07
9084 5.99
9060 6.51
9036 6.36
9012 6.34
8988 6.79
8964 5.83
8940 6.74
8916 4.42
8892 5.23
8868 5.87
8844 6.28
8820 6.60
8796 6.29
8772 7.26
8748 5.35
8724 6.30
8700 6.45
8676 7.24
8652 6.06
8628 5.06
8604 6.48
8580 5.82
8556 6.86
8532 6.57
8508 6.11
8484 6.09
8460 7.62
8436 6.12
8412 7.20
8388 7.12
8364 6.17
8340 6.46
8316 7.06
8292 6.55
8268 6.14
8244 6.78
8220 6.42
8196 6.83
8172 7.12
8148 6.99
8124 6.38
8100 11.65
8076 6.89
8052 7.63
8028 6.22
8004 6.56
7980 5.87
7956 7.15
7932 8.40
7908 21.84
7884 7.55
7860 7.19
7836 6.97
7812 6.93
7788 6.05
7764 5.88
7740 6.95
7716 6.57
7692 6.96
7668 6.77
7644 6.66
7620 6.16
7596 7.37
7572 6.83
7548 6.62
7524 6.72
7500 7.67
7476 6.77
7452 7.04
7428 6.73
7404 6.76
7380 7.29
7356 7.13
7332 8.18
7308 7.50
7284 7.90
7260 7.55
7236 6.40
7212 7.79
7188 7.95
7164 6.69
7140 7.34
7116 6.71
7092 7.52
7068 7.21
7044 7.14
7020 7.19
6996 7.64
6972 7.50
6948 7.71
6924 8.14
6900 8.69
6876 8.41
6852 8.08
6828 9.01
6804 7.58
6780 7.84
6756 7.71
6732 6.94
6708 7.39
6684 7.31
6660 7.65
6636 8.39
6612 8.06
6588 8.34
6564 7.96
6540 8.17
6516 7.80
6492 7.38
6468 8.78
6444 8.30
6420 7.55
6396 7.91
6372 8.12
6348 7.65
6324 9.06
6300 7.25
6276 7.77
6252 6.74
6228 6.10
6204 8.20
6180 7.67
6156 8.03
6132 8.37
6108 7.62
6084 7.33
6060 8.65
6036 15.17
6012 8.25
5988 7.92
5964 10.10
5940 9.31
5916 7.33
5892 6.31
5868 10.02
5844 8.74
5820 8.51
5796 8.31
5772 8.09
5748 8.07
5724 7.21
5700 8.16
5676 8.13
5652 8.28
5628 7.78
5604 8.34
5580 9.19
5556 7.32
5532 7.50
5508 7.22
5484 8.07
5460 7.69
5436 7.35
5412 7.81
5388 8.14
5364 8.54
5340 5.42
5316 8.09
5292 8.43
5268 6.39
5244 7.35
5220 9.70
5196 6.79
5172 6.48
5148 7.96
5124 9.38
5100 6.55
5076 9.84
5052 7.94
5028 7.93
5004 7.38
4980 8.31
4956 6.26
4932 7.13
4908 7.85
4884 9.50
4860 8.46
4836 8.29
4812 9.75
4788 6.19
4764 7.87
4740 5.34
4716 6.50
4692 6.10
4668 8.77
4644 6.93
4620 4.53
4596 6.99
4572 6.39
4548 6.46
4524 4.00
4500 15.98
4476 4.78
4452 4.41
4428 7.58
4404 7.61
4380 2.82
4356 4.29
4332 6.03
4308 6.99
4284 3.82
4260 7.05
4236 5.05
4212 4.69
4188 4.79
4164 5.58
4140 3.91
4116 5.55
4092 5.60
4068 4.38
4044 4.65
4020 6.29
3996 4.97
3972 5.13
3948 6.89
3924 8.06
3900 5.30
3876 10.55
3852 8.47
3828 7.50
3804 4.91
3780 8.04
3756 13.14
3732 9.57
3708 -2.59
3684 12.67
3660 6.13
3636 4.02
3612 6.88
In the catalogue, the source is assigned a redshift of 0.20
